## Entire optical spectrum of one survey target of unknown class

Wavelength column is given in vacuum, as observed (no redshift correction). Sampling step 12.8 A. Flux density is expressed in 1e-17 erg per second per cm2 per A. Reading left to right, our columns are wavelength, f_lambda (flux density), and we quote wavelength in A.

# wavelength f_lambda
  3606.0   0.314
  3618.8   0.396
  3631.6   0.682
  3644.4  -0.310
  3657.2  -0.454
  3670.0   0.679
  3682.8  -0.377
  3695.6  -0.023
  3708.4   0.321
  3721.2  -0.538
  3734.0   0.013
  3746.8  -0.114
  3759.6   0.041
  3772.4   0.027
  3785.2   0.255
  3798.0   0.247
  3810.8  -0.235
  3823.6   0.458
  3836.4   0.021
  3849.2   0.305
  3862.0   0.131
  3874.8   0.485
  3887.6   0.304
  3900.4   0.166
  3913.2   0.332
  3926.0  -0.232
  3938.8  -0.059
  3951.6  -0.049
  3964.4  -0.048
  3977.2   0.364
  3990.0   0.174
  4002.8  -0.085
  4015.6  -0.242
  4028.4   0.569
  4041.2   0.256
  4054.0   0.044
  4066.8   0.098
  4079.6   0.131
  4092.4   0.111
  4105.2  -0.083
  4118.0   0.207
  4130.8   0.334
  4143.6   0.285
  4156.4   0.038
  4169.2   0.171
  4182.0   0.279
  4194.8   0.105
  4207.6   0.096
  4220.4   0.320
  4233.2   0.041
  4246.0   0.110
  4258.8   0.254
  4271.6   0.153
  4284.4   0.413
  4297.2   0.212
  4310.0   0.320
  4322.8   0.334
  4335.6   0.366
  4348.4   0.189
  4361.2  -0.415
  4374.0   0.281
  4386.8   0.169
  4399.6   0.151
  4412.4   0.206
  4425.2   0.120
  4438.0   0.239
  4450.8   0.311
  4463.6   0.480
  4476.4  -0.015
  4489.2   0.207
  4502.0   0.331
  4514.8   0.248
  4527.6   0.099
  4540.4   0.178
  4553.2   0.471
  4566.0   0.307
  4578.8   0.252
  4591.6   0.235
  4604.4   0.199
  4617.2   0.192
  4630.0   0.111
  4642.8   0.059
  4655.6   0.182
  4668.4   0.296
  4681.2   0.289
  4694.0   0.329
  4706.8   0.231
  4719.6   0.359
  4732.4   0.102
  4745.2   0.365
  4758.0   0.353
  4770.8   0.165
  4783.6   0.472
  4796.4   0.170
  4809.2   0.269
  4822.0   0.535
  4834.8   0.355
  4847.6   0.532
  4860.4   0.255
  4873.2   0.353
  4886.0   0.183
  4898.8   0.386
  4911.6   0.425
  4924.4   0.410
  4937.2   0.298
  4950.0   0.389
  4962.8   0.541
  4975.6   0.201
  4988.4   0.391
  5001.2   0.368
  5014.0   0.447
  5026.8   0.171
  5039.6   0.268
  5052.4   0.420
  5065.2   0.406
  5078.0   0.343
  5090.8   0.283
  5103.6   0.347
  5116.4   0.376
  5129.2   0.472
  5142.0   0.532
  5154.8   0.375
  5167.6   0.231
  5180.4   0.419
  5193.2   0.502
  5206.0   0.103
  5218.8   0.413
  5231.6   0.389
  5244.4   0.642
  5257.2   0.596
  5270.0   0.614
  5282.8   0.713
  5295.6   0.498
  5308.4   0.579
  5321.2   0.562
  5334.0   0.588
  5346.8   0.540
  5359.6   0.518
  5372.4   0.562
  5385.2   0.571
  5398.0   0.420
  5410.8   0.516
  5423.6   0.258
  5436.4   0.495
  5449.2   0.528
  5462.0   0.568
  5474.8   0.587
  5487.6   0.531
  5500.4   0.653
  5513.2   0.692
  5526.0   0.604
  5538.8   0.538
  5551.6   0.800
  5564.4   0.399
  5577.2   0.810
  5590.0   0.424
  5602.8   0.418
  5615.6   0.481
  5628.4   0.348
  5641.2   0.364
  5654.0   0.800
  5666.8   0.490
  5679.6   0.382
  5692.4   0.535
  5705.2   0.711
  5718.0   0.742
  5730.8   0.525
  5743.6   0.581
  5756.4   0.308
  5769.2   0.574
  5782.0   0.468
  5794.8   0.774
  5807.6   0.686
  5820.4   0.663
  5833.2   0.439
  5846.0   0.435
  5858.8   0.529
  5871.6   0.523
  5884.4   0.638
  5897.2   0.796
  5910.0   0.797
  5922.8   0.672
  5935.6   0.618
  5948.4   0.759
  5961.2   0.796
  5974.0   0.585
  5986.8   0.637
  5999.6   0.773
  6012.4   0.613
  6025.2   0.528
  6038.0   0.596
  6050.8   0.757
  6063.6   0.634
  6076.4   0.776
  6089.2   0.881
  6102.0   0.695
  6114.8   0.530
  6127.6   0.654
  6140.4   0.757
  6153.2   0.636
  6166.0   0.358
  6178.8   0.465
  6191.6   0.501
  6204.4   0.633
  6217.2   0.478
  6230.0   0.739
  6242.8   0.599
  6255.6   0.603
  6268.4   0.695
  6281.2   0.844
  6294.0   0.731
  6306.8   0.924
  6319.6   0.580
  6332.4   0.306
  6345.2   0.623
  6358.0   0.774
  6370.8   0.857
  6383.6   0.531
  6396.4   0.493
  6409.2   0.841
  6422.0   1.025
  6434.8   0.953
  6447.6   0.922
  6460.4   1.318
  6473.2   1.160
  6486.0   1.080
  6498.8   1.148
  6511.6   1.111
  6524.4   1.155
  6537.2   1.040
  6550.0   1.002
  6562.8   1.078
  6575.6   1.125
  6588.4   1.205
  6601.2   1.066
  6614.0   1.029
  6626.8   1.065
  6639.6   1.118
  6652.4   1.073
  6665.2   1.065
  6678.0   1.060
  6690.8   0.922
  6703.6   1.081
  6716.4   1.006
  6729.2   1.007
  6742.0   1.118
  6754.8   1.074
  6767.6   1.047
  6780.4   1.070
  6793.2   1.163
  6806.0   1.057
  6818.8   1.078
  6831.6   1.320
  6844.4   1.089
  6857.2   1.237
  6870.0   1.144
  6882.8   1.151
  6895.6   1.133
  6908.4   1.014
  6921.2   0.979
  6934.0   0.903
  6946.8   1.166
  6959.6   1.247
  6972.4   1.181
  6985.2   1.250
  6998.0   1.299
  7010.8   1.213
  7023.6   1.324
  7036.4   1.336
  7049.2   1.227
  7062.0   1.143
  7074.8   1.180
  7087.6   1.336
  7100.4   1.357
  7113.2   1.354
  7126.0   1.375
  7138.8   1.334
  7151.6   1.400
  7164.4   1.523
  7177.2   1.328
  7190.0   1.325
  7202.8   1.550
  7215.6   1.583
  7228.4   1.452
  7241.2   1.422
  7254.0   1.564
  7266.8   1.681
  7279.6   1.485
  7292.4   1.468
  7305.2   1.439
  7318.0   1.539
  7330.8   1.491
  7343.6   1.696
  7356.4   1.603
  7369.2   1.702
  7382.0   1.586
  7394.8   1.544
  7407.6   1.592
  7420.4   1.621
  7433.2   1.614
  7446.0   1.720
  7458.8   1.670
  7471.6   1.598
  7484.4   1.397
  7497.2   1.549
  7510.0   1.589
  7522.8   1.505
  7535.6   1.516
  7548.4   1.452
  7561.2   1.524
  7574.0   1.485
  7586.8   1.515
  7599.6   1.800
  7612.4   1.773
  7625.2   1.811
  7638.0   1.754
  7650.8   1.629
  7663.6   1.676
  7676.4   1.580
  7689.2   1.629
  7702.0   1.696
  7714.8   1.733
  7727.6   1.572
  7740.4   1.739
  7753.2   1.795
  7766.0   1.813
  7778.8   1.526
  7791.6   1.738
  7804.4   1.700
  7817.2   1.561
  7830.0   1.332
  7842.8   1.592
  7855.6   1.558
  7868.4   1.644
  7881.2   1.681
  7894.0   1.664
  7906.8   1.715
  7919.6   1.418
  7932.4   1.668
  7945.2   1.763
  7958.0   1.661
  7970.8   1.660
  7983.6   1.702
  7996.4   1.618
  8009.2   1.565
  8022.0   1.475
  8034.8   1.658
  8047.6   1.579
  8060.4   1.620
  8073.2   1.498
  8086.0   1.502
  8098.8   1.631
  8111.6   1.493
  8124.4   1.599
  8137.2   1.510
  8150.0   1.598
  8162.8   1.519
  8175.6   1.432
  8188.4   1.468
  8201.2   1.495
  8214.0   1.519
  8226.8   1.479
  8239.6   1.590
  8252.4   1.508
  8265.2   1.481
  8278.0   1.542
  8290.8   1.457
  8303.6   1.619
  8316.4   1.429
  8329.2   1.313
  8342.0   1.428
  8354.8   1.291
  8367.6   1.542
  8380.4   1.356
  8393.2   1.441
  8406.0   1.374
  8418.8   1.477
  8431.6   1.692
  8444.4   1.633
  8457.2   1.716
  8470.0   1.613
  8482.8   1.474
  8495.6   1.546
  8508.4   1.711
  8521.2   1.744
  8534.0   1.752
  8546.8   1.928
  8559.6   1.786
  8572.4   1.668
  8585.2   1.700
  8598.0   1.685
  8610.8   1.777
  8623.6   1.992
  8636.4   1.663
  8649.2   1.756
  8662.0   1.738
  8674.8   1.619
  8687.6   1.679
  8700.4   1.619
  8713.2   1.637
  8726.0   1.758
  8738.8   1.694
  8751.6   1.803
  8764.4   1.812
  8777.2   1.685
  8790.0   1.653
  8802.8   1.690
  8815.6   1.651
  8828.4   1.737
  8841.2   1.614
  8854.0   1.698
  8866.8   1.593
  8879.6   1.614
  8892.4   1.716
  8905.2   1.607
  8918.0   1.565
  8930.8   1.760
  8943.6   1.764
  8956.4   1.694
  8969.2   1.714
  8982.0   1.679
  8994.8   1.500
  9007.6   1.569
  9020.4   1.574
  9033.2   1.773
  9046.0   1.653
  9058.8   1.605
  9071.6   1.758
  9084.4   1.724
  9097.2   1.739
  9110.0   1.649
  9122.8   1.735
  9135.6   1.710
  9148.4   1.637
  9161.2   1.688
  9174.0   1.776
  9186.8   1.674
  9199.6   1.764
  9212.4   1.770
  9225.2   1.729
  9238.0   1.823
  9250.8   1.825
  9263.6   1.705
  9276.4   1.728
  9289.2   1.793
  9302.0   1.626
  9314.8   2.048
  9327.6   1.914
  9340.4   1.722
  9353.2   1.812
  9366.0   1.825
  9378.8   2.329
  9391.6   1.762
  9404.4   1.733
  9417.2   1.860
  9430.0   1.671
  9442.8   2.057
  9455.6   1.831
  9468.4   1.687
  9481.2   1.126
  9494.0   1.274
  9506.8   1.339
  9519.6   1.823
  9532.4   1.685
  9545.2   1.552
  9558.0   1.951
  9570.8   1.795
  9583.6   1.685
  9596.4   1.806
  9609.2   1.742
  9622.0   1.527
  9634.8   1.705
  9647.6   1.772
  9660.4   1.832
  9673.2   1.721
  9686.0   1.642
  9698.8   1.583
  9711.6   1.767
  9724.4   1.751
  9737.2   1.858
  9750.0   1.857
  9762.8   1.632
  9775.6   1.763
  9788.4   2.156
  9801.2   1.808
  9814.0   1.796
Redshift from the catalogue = 0.61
